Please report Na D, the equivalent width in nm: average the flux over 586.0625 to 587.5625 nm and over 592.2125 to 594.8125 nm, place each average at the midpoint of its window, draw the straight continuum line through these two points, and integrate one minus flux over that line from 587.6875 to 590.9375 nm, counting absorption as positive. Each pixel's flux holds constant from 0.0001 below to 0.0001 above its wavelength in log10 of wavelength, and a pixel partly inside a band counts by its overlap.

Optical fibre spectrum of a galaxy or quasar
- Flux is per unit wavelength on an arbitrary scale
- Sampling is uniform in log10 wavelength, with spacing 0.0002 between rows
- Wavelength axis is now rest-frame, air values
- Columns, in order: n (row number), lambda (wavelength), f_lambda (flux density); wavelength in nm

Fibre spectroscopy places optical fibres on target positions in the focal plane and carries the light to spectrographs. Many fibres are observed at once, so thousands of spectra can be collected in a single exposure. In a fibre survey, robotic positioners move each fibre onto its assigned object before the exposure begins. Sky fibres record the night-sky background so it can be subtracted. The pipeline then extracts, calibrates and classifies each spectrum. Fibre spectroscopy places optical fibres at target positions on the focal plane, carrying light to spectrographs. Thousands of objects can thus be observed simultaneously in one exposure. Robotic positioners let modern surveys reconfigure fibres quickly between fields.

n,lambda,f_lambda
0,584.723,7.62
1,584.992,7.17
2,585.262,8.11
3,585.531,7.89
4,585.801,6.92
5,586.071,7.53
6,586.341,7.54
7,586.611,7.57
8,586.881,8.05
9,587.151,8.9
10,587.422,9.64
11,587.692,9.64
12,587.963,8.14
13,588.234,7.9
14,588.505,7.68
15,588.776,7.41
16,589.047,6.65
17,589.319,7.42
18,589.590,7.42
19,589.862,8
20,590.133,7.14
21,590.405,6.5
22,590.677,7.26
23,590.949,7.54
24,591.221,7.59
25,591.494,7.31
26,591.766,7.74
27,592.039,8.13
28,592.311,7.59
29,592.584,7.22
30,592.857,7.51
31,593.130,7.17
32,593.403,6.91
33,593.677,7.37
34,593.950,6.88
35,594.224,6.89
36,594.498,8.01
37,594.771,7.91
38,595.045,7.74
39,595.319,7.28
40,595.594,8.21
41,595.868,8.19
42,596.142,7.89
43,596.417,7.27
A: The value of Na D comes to 0.17 nm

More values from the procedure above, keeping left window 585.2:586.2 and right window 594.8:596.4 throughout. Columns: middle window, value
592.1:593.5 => 0.07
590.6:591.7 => 0.04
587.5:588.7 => -0.11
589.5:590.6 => 0.06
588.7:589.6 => 0.06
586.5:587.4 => -0.09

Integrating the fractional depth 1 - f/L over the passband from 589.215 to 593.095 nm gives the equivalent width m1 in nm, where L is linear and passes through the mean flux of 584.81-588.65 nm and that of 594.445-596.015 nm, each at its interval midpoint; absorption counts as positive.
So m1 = 0.251 nm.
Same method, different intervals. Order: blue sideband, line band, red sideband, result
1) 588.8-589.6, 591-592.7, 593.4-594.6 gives -0.096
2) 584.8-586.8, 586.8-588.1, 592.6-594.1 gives -0.251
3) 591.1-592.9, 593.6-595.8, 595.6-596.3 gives 0.097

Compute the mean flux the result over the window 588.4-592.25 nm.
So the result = 7.42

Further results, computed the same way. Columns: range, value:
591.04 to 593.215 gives 7.54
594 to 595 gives 7.55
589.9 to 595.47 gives 7.4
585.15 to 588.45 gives 8.14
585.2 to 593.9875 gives 7.65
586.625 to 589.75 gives 8.06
